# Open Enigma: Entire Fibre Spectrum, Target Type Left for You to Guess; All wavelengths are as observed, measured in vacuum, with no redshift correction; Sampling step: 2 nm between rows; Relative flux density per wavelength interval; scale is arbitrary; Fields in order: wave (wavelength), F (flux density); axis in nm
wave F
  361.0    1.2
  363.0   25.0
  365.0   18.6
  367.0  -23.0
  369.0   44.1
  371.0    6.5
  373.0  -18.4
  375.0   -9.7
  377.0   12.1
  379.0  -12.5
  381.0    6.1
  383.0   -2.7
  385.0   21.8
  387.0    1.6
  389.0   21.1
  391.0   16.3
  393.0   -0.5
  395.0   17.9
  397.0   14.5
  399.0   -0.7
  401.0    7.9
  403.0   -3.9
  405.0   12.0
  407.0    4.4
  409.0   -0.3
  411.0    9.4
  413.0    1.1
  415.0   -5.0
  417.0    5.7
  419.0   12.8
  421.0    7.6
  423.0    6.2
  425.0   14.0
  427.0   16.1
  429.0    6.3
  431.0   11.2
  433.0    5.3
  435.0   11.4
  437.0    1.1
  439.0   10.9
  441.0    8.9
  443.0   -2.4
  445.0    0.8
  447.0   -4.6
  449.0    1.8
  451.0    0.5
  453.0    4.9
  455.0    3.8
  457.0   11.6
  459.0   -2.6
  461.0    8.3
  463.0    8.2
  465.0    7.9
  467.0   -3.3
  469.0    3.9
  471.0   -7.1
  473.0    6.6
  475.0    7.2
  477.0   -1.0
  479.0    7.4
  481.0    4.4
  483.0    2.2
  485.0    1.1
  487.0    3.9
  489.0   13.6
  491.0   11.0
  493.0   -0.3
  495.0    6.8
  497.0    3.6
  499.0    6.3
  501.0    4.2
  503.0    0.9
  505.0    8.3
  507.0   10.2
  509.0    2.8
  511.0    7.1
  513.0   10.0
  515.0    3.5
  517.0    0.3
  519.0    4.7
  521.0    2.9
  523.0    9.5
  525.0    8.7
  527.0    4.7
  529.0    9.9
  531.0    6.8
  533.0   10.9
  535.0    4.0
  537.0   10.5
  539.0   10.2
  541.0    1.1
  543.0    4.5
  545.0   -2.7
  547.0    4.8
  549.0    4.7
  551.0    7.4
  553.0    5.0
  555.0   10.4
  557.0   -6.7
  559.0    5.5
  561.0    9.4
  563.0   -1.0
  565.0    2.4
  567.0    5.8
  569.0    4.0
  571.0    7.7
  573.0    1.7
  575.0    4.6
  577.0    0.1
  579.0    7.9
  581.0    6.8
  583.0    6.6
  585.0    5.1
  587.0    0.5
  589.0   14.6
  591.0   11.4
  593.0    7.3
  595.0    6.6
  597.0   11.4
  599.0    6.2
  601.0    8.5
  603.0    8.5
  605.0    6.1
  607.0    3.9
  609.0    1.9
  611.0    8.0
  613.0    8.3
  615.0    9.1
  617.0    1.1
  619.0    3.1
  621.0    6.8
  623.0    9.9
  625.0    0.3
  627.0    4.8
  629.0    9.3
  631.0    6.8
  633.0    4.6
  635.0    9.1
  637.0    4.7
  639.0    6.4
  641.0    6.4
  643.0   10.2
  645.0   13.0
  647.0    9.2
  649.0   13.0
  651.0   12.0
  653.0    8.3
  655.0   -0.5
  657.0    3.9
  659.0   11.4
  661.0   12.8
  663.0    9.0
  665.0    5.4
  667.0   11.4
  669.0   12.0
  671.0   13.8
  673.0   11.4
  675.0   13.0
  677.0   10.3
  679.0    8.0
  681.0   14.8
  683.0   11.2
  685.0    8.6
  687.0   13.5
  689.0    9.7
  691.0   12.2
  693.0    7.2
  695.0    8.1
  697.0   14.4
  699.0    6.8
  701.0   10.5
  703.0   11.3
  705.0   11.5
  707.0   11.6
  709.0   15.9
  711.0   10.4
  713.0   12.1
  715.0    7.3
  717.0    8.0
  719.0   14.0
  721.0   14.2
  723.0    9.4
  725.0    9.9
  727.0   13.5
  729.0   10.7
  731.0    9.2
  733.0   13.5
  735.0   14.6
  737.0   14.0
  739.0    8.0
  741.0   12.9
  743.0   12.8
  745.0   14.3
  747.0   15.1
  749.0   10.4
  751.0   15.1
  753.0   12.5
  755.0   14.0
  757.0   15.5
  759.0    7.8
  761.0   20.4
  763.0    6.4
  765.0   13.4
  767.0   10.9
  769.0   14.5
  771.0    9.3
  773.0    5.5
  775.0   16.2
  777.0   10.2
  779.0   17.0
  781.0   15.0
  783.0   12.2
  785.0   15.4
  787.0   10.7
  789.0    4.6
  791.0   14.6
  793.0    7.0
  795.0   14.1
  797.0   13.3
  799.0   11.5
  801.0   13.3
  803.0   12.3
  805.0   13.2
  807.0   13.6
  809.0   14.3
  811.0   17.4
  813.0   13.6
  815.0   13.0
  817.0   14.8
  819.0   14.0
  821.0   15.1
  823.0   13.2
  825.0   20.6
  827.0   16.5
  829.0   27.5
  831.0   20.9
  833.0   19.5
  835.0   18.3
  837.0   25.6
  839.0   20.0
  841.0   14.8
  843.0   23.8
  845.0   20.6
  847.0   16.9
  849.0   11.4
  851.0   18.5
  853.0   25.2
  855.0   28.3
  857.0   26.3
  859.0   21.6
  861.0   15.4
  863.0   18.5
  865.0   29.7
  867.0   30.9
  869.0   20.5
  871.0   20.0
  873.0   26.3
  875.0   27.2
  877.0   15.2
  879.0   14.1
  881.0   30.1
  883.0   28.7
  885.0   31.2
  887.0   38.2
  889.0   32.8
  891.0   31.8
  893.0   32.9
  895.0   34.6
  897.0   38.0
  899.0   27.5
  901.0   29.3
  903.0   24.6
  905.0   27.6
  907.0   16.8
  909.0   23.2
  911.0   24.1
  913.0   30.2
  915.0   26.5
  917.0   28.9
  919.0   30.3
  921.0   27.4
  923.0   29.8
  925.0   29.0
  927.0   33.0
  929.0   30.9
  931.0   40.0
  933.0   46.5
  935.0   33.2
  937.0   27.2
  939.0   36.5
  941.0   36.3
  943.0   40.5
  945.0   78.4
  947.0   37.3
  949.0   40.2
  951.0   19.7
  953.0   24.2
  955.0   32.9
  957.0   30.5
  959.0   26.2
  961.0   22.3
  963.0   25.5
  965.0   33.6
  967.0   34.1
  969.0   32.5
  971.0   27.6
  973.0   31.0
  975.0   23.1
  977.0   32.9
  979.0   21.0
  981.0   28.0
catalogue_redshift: 1.21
